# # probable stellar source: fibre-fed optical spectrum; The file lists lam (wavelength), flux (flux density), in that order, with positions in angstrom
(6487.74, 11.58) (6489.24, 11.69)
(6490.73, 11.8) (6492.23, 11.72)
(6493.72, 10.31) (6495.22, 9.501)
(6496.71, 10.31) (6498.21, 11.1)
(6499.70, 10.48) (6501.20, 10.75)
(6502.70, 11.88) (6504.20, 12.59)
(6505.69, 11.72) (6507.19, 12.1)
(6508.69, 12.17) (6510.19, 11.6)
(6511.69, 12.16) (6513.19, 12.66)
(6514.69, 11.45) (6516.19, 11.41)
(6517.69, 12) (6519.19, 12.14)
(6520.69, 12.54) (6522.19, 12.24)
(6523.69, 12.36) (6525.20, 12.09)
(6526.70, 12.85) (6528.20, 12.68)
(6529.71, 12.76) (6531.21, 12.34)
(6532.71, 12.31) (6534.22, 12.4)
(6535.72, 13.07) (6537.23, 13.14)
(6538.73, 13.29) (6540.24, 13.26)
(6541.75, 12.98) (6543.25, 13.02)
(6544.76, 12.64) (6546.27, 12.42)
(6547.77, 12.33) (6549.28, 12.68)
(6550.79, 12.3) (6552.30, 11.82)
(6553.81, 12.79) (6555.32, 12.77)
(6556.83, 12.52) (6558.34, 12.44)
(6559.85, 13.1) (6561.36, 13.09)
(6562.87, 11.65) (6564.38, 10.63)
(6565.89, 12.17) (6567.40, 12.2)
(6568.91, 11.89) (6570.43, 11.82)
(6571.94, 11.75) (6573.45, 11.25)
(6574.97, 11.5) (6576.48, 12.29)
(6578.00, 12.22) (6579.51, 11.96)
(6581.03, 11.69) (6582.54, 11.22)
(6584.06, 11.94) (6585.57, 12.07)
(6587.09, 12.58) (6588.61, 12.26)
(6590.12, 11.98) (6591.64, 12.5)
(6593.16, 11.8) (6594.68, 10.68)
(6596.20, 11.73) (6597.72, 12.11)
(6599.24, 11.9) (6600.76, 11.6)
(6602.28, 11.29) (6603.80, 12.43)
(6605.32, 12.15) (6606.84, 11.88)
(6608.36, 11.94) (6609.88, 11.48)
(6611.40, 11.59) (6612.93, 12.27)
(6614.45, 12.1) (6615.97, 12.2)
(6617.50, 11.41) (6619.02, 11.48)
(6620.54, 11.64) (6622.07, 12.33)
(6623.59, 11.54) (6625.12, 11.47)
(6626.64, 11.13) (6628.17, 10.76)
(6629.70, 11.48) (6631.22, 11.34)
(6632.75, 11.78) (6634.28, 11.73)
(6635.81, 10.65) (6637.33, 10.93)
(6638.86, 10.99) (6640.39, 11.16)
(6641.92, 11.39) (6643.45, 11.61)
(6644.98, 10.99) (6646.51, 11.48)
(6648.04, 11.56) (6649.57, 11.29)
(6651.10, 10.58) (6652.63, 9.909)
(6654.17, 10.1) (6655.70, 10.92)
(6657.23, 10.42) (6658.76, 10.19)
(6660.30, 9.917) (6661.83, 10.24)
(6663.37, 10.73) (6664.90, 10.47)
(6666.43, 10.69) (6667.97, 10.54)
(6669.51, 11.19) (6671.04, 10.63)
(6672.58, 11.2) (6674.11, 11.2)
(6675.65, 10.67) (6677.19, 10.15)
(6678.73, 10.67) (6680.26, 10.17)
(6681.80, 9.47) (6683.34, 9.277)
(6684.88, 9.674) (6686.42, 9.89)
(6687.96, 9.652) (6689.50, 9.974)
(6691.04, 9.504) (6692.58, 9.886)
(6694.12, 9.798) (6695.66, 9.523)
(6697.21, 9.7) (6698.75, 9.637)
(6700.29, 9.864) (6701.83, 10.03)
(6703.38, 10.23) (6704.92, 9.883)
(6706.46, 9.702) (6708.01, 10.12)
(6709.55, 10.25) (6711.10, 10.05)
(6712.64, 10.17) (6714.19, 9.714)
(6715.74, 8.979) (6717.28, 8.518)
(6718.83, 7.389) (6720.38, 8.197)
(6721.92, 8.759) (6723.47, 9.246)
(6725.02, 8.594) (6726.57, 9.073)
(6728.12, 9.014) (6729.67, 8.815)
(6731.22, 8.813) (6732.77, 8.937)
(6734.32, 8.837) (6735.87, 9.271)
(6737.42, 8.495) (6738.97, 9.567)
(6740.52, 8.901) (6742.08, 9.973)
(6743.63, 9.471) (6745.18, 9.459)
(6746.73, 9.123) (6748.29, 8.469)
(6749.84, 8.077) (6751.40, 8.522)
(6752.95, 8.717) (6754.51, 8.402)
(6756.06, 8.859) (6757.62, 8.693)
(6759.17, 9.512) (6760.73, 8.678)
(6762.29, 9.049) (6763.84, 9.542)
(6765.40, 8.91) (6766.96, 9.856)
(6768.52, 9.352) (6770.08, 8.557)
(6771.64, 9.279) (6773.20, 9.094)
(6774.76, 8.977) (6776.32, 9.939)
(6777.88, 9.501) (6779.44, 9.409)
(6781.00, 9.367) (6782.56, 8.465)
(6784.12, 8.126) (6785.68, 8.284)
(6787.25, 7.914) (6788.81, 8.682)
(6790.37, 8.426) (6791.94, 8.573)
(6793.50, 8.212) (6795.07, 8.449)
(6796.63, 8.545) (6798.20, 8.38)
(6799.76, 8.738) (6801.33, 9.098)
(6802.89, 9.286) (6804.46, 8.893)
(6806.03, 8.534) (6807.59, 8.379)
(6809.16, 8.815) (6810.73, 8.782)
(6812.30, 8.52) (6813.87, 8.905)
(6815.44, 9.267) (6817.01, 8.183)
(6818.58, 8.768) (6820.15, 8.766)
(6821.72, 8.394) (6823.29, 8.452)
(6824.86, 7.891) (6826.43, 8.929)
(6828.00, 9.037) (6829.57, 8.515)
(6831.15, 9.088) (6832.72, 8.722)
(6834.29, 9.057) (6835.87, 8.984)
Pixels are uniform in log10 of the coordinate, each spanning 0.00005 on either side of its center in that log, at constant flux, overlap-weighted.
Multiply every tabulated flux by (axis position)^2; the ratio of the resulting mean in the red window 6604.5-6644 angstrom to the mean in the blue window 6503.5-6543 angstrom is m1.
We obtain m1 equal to 1.0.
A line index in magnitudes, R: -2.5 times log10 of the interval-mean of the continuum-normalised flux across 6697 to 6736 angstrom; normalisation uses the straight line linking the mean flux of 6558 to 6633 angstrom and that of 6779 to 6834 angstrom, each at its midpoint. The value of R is 0.08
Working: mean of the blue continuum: 11.8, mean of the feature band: 9.29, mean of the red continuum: 8.65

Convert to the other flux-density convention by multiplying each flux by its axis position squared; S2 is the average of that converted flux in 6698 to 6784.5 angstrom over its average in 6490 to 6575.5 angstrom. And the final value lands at 0.8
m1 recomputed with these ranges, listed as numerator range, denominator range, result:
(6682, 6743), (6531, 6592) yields 0.80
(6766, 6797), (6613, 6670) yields 0.83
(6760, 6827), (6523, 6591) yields 0.77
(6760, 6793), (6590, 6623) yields 0.80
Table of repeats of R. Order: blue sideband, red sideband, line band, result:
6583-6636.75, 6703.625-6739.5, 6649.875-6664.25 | 0.03 mag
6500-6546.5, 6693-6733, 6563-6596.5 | -0.04 mag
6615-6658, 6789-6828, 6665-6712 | 0.04 mag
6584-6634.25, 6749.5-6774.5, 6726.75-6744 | 0.04 mag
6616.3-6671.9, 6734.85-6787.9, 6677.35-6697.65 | 0.05 mag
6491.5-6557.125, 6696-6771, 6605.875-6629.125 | -0.08 mag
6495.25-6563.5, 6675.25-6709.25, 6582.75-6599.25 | -0.05 mag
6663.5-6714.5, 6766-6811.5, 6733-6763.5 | 0.05 mag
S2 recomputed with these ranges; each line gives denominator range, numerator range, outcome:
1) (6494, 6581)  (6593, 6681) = 0.95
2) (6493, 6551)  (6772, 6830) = 0.78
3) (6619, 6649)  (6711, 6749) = 0.82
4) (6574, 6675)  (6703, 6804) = 0.82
